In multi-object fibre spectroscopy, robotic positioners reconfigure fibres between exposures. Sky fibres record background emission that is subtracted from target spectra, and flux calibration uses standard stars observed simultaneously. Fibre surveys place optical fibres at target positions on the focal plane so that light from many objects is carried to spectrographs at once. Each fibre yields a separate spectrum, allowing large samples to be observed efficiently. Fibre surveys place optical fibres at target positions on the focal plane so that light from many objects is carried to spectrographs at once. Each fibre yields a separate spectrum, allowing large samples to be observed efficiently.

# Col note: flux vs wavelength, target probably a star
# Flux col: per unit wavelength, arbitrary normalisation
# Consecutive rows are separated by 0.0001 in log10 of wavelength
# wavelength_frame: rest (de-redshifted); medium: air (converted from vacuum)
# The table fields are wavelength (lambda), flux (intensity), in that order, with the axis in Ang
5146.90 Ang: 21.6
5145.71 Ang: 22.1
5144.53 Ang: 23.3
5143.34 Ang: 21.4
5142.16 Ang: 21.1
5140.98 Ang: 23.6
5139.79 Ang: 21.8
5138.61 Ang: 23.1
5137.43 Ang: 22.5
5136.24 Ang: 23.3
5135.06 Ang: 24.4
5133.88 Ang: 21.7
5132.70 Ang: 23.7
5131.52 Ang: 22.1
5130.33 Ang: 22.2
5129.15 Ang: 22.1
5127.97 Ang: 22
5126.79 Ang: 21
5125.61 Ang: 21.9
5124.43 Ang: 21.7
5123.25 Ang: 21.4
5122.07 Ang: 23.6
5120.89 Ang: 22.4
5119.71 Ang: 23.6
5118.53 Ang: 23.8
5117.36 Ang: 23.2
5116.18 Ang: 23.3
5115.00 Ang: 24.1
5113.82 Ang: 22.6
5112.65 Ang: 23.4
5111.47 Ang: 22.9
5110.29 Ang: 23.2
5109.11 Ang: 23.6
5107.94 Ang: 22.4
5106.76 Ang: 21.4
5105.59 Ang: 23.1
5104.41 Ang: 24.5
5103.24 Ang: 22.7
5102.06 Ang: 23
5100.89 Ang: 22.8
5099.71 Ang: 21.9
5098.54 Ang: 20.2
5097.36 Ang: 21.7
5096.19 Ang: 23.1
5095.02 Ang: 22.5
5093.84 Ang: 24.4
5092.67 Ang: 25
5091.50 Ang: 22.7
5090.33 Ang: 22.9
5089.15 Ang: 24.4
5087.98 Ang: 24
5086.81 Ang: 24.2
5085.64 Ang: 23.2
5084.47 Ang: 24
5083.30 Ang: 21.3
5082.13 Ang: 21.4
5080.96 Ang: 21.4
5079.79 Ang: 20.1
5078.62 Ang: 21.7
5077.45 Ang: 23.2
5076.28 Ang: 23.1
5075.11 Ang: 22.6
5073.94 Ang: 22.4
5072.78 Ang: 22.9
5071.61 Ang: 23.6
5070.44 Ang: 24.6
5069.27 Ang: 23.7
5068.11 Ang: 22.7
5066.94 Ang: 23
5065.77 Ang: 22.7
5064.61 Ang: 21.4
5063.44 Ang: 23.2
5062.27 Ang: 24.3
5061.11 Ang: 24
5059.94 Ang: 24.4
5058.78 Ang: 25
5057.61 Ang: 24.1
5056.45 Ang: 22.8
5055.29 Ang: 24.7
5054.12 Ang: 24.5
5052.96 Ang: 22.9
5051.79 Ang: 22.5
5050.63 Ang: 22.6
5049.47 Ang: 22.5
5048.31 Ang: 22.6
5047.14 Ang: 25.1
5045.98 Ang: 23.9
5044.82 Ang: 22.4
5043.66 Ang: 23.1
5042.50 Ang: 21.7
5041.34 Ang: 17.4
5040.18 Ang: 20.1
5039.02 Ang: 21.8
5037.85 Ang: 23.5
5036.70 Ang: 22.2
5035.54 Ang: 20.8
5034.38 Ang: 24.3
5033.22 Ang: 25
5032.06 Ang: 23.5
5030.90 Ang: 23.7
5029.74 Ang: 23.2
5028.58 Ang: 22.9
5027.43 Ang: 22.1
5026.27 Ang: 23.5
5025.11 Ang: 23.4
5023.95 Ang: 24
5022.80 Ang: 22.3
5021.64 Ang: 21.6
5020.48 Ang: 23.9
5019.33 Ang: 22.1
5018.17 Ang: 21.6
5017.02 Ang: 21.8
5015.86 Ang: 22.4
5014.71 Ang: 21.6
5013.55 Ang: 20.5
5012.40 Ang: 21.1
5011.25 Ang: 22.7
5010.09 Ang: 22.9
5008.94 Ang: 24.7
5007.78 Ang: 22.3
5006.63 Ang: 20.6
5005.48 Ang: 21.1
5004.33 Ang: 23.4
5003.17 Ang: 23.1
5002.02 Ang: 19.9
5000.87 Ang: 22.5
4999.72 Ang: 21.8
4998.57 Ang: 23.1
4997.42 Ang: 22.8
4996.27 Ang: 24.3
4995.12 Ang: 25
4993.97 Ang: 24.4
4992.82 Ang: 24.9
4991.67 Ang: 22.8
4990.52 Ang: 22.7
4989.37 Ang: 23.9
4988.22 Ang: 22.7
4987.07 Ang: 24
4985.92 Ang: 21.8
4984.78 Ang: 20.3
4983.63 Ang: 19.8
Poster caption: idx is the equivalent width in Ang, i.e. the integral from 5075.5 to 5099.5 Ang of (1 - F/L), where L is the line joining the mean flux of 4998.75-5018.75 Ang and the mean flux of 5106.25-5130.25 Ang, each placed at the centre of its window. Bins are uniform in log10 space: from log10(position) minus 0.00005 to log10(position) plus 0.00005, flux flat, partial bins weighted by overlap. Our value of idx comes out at -0.2 Ang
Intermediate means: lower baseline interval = 22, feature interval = 22.7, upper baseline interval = 22.7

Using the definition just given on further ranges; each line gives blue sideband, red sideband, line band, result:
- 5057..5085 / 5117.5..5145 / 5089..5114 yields -0.19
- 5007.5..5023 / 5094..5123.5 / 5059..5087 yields -0.34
